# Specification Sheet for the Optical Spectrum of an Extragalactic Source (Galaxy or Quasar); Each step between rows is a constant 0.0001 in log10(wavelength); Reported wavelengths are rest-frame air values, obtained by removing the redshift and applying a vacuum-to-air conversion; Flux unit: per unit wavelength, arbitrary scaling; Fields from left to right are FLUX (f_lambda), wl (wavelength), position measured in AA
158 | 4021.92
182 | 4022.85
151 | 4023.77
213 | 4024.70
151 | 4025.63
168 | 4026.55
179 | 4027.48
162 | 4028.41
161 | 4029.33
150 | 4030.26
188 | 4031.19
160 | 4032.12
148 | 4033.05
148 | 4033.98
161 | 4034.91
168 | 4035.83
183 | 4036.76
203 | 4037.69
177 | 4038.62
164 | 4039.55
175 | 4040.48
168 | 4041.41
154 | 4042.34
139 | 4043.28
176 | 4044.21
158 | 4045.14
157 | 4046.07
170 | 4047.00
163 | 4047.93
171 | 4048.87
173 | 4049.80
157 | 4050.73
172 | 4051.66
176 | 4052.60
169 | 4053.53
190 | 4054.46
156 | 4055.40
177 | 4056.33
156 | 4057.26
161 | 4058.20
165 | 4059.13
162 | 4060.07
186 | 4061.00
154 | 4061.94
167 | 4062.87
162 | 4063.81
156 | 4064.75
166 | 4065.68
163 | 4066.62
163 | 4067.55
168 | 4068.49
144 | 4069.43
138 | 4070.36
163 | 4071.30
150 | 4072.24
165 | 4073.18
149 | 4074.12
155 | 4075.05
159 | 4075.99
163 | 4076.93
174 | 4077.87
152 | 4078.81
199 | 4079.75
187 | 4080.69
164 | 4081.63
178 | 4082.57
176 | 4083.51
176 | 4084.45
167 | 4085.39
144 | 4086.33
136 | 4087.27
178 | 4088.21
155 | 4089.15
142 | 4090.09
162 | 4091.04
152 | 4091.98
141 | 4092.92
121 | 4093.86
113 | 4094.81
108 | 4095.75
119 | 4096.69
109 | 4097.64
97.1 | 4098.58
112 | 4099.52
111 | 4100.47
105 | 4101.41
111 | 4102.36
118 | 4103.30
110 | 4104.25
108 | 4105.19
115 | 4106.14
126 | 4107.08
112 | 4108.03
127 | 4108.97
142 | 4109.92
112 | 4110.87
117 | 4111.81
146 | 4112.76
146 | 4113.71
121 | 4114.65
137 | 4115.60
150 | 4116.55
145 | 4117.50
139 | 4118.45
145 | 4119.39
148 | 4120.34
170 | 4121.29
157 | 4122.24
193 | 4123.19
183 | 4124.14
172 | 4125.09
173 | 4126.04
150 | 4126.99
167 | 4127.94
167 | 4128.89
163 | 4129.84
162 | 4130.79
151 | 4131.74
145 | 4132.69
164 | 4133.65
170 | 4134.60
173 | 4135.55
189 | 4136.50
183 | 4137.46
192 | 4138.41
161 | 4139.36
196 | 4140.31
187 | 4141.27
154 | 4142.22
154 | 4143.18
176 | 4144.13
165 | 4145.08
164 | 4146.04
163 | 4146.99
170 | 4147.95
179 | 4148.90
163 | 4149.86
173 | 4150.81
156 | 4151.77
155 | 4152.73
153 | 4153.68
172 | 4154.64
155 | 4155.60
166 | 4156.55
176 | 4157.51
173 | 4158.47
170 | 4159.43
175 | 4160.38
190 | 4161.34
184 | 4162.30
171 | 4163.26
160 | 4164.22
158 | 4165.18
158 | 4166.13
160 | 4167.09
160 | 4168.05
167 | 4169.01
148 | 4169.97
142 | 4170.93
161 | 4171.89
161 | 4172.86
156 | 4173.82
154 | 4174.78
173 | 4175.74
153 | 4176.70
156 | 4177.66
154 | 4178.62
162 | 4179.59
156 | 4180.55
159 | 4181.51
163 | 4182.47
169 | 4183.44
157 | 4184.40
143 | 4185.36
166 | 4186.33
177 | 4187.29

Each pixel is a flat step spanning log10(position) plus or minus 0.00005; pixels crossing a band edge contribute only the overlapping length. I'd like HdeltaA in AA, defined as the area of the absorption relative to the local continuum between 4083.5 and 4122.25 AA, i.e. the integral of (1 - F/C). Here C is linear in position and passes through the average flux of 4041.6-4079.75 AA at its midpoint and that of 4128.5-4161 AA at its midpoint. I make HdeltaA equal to 7.6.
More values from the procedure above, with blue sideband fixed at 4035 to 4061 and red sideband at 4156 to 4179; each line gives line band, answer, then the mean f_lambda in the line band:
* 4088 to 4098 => 1.9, 135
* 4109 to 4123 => 2.0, 142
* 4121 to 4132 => -0.2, 168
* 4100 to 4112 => 3.6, 117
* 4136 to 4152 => -0.7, 172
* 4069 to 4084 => 0.3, 164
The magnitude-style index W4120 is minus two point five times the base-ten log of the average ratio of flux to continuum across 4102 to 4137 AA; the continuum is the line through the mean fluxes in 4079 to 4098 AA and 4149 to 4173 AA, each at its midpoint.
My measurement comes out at 0.08 mag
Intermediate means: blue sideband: 152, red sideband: 164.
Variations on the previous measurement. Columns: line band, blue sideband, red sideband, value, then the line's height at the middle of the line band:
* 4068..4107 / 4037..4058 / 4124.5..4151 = 0.174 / 169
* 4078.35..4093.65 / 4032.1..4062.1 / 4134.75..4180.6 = 0.028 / 167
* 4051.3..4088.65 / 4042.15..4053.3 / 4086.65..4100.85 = -0.119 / 148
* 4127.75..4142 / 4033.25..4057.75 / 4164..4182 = -0.068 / 161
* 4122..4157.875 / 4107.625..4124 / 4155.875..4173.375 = -0.098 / 154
